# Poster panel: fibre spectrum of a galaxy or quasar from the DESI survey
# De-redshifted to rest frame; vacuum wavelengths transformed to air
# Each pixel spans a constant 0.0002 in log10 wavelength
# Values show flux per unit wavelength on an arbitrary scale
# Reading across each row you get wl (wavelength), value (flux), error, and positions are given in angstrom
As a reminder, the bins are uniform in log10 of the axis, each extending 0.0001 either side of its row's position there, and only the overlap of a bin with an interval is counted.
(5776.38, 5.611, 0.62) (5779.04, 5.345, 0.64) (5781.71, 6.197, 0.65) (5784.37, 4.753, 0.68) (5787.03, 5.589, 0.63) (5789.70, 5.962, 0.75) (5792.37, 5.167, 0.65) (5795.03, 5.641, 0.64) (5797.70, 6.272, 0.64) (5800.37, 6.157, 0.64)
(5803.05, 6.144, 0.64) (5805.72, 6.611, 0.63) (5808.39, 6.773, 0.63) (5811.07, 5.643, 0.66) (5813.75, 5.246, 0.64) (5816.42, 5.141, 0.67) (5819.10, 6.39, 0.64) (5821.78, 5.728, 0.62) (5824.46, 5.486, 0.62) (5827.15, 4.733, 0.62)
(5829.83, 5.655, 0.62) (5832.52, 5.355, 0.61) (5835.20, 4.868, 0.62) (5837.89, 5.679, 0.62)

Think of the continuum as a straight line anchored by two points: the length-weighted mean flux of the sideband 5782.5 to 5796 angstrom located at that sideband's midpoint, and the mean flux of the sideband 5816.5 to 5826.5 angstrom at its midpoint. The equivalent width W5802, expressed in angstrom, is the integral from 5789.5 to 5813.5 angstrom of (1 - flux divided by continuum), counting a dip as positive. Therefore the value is -2.0 angstrom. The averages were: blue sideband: 5.45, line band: 6.01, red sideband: 5.69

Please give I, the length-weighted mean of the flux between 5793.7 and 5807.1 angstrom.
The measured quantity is 6.17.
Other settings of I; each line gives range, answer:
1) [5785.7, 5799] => 5.73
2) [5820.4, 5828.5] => 5.32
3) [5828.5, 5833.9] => 5.5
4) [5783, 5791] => 5.44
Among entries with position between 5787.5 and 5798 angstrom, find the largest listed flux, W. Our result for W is 6.272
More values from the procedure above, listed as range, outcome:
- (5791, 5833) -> 6.773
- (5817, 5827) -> 6.39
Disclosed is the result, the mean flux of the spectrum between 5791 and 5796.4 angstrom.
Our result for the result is 5.42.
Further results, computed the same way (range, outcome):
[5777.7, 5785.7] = 5.43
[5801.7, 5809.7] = 6.51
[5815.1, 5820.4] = 5.76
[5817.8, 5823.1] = 6.06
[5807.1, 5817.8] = 5.7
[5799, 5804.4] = 6.15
